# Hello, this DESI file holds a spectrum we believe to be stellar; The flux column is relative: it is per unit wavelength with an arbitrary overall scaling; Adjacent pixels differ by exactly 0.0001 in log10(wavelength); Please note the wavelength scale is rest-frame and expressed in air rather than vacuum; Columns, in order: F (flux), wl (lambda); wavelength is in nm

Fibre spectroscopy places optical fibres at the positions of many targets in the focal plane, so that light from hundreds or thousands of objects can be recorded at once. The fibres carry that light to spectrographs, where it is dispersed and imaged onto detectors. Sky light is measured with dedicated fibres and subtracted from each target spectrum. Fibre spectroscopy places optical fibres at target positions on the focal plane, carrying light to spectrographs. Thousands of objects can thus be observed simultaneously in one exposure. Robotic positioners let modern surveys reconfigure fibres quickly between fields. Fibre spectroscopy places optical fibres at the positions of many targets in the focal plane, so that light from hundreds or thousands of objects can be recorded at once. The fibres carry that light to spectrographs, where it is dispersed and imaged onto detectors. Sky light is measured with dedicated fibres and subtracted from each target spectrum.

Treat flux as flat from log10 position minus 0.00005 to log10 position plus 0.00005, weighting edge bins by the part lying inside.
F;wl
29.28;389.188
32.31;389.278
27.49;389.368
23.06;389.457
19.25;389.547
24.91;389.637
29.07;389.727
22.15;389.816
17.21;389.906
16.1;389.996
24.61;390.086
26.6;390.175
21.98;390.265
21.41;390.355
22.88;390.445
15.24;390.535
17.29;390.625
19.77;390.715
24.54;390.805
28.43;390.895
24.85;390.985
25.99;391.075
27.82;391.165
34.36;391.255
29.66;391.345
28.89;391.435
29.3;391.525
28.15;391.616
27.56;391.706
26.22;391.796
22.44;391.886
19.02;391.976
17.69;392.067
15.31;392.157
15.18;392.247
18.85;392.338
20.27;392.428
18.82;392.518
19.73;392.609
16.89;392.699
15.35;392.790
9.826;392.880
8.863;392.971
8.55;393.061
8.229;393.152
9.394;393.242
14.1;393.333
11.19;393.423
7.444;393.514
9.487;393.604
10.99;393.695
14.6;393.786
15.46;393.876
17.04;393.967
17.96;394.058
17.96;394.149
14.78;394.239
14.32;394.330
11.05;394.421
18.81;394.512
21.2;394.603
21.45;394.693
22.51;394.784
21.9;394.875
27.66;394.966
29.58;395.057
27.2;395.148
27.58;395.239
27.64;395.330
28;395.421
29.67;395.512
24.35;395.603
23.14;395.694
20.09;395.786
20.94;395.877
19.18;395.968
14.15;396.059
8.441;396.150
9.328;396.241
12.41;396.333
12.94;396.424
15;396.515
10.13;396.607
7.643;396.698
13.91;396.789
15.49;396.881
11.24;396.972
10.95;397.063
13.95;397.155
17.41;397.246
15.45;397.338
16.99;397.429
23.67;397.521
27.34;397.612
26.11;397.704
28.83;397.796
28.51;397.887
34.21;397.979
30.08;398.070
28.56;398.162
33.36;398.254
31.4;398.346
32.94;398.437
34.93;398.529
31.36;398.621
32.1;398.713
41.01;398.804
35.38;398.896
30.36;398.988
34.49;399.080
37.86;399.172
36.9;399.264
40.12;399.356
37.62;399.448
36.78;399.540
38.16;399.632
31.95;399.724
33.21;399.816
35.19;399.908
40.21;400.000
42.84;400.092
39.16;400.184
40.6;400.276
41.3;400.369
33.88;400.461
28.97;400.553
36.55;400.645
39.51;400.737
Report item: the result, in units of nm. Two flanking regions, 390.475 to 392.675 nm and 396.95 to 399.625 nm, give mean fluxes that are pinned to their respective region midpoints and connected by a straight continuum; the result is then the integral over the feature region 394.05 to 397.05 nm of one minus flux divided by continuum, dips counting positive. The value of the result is 0.90 nm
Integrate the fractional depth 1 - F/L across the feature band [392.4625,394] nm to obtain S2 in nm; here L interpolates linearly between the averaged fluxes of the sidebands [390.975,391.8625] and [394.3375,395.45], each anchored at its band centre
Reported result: 0.778 nm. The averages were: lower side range 28.3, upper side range 23.3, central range 12.7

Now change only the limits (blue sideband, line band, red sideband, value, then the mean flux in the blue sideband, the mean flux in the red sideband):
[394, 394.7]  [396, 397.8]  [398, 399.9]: 0.78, 17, 34.4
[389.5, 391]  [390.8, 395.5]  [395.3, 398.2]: 0.25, 22.1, 19.5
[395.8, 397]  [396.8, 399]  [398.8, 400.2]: -0.07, 13.4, 36.8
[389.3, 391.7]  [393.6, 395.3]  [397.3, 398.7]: 0.46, 24.4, 28.4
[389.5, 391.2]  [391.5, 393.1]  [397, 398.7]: 0.32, 22.6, 25.9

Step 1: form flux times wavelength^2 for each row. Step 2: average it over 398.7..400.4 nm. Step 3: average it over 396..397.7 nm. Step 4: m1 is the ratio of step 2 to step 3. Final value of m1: 2.58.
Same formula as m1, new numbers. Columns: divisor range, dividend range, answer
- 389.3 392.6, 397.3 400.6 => 1.49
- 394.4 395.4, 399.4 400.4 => 1.63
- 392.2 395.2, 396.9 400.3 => 1.93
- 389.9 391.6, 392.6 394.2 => 0.53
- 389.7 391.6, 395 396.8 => 0.81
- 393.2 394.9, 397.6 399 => 2.12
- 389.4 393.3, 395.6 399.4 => 1.17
